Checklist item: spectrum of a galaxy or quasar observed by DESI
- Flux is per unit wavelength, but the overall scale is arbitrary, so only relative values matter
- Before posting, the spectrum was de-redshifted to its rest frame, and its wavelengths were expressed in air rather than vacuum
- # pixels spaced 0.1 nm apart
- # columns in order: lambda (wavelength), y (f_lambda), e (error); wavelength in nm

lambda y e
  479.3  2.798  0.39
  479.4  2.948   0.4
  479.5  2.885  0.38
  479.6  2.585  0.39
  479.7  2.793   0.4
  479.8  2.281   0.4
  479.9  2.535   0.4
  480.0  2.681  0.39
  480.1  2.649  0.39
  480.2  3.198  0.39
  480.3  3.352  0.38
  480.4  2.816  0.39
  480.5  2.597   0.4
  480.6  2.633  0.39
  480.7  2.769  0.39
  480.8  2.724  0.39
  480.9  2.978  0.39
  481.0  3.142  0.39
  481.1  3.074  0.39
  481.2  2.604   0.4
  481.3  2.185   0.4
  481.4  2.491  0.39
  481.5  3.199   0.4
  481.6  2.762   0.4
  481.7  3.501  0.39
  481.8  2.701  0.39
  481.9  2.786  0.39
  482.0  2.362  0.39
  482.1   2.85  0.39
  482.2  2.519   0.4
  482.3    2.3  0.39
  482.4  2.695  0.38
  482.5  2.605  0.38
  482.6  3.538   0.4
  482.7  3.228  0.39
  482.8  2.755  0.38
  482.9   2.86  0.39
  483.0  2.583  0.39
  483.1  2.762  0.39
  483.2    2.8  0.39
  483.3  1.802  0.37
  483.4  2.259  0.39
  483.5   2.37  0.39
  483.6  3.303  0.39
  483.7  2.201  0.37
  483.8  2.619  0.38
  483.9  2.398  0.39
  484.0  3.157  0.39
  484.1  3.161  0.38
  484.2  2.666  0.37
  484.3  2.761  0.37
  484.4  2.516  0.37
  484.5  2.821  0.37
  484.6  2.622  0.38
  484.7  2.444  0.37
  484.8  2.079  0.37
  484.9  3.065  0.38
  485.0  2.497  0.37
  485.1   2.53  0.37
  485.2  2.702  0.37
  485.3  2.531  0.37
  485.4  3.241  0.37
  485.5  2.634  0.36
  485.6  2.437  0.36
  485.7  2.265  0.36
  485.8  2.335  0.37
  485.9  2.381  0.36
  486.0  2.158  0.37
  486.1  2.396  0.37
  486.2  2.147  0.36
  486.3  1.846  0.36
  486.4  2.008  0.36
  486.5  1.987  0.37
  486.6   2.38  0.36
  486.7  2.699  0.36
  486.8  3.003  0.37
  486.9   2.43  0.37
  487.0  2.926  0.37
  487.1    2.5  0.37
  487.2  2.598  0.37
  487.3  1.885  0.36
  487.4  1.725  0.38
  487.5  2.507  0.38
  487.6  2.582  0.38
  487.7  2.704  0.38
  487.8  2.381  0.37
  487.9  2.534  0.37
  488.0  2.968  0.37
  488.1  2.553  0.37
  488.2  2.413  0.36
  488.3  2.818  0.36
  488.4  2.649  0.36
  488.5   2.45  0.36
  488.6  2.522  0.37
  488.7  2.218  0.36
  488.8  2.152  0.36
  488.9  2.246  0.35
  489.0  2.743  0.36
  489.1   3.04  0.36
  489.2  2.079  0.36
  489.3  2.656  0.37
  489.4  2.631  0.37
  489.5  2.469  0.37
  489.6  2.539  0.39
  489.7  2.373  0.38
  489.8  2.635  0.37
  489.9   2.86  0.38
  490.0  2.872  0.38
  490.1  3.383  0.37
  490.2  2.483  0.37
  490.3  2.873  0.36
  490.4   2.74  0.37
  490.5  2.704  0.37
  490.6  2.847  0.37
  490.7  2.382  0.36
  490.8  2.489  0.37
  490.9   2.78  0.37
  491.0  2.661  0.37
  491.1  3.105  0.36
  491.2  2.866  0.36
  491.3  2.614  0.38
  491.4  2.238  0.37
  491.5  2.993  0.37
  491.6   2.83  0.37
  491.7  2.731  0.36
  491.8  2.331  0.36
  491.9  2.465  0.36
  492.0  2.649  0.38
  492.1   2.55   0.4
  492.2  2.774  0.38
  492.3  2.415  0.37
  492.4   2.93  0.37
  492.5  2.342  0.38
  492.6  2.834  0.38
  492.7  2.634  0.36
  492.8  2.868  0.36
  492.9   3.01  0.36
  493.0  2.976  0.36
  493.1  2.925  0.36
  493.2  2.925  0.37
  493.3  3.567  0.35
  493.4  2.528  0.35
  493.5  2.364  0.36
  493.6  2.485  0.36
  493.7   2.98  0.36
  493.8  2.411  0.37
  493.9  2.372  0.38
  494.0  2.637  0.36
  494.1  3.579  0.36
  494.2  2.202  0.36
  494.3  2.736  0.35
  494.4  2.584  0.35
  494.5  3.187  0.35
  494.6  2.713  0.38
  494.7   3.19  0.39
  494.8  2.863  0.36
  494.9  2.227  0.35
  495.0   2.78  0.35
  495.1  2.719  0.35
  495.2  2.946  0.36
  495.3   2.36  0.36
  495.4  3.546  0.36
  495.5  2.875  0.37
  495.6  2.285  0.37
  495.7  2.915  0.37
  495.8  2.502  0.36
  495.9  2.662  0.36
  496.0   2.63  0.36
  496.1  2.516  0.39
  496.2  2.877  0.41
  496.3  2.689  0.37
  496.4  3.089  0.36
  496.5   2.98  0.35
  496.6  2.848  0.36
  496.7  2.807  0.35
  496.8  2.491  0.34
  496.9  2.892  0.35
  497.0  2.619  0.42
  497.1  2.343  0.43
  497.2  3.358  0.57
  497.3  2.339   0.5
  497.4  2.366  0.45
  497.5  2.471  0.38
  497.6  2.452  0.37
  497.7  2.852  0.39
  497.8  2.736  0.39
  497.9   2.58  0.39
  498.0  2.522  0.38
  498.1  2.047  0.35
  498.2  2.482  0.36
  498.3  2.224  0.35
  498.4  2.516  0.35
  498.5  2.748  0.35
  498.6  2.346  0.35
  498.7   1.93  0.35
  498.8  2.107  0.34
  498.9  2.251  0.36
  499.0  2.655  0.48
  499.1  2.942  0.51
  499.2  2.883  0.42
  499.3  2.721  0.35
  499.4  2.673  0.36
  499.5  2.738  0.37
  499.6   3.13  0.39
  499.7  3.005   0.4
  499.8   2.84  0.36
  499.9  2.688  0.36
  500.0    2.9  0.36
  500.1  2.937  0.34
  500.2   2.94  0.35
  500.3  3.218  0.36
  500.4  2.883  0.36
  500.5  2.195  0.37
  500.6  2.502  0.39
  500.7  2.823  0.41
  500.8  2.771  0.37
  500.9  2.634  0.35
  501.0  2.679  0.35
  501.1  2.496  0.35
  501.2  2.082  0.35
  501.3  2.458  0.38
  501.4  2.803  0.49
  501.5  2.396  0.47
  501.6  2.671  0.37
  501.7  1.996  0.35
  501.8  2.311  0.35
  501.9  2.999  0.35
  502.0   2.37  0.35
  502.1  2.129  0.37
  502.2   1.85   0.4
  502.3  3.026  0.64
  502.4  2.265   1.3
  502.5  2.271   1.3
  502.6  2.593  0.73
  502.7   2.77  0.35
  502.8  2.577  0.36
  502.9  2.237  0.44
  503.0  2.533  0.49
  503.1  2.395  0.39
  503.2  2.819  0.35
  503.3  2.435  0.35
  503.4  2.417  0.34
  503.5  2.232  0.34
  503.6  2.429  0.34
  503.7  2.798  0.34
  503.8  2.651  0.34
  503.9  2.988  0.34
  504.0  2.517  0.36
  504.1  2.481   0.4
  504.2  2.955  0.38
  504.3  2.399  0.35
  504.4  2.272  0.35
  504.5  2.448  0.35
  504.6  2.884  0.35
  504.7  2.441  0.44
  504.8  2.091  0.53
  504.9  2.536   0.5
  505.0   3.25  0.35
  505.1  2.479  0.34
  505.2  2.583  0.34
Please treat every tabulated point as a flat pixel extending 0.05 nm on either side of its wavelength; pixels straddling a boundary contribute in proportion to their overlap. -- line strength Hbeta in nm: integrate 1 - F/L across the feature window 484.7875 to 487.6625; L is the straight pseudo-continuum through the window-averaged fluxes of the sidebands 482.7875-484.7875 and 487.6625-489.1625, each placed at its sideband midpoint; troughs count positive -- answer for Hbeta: 0.17 nm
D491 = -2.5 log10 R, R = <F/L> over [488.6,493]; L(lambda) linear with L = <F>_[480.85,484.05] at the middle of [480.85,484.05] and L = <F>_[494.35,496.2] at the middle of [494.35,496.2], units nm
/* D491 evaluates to 0.04 mag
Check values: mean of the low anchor 2.73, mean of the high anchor 2.75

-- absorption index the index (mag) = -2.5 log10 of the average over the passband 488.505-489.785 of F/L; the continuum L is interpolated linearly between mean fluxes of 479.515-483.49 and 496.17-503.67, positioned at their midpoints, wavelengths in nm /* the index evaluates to 0.09 mag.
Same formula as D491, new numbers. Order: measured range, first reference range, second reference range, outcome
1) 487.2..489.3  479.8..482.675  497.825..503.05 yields 0.10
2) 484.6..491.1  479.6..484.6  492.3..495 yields 0.09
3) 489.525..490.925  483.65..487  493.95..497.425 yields -0.03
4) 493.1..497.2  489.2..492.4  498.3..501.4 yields -0.04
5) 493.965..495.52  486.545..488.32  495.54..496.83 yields -0.05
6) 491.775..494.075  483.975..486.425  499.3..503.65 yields -0.06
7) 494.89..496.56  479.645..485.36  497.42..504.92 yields -0.06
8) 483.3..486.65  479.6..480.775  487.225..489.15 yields 0.04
